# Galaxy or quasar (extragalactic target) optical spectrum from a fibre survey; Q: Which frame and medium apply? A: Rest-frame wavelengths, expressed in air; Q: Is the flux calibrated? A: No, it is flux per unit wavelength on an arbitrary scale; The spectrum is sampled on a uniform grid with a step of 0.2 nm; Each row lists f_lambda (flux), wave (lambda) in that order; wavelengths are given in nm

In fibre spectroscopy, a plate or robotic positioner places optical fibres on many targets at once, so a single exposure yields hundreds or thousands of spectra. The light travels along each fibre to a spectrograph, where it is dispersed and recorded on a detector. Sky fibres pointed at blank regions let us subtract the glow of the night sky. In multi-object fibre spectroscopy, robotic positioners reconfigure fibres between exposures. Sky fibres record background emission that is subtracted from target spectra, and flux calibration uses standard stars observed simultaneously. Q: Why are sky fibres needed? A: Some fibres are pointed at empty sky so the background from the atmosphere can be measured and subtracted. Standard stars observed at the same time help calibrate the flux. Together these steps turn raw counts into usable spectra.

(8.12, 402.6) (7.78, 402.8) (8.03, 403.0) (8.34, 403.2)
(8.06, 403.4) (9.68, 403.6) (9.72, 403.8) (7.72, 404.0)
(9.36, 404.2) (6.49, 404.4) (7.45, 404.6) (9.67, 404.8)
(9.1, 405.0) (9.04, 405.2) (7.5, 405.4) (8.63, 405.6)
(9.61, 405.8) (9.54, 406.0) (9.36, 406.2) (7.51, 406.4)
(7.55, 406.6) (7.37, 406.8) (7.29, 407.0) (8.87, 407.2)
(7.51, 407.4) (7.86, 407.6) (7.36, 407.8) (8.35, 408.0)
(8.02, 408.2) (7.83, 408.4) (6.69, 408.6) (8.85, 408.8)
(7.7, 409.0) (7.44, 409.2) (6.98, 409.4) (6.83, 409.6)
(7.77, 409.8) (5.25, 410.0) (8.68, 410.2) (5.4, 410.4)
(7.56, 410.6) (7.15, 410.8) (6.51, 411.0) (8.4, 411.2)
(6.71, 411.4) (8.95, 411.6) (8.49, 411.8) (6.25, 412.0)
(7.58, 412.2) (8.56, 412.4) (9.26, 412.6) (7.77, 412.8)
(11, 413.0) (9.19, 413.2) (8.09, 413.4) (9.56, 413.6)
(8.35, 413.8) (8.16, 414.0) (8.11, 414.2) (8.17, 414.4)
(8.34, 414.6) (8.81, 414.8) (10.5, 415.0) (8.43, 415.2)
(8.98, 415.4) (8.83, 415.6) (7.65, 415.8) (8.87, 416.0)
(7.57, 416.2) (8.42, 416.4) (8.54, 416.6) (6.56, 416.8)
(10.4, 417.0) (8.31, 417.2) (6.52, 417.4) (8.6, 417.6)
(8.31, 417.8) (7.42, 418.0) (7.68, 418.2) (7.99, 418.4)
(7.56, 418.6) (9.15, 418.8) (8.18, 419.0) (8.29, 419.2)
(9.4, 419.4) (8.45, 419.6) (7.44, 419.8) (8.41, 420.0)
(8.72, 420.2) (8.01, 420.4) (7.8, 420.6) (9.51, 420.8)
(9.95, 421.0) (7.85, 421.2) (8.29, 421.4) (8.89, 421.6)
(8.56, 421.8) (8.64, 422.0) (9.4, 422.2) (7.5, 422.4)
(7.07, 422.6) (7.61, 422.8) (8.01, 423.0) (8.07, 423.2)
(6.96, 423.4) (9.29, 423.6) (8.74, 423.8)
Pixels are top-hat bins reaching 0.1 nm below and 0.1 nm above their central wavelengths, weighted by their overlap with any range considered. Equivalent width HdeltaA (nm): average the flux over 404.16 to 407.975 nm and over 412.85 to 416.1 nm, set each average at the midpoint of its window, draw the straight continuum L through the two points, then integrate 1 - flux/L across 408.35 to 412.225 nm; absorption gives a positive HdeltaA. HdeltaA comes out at 0.54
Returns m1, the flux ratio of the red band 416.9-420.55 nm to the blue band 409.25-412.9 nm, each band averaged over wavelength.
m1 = 1.11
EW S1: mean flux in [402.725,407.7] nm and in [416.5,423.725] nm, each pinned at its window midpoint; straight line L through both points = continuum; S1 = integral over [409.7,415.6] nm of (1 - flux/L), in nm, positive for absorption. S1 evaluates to 0.12 nm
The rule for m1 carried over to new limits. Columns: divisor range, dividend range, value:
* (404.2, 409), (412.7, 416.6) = 1.06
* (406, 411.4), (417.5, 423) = 1.10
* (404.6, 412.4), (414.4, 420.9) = 1.07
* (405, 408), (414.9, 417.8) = 1.02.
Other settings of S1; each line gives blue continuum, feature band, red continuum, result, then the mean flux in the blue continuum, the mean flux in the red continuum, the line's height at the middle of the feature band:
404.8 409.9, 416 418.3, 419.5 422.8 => 0.06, 8.05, 8.38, 8.29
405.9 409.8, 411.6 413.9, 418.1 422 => -0.14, 7.84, 8.43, 8.08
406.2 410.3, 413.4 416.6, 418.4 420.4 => -0.20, 7.63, 8.36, 8.07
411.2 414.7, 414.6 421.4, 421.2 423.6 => -0.12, 8.39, 8.13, 8.25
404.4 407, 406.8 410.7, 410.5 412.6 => 0.27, 8.4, 7.69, 8.03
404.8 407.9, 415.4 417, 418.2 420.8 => 0.01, 8.32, 8.31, 8.31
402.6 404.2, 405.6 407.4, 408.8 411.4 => -0.10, 8.51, 7.19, 7.9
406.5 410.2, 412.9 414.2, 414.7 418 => -0.14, 7.56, 8.42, 8.12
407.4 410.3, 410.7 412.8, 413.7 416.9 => 0.04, 7.54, 8.39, 7.92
